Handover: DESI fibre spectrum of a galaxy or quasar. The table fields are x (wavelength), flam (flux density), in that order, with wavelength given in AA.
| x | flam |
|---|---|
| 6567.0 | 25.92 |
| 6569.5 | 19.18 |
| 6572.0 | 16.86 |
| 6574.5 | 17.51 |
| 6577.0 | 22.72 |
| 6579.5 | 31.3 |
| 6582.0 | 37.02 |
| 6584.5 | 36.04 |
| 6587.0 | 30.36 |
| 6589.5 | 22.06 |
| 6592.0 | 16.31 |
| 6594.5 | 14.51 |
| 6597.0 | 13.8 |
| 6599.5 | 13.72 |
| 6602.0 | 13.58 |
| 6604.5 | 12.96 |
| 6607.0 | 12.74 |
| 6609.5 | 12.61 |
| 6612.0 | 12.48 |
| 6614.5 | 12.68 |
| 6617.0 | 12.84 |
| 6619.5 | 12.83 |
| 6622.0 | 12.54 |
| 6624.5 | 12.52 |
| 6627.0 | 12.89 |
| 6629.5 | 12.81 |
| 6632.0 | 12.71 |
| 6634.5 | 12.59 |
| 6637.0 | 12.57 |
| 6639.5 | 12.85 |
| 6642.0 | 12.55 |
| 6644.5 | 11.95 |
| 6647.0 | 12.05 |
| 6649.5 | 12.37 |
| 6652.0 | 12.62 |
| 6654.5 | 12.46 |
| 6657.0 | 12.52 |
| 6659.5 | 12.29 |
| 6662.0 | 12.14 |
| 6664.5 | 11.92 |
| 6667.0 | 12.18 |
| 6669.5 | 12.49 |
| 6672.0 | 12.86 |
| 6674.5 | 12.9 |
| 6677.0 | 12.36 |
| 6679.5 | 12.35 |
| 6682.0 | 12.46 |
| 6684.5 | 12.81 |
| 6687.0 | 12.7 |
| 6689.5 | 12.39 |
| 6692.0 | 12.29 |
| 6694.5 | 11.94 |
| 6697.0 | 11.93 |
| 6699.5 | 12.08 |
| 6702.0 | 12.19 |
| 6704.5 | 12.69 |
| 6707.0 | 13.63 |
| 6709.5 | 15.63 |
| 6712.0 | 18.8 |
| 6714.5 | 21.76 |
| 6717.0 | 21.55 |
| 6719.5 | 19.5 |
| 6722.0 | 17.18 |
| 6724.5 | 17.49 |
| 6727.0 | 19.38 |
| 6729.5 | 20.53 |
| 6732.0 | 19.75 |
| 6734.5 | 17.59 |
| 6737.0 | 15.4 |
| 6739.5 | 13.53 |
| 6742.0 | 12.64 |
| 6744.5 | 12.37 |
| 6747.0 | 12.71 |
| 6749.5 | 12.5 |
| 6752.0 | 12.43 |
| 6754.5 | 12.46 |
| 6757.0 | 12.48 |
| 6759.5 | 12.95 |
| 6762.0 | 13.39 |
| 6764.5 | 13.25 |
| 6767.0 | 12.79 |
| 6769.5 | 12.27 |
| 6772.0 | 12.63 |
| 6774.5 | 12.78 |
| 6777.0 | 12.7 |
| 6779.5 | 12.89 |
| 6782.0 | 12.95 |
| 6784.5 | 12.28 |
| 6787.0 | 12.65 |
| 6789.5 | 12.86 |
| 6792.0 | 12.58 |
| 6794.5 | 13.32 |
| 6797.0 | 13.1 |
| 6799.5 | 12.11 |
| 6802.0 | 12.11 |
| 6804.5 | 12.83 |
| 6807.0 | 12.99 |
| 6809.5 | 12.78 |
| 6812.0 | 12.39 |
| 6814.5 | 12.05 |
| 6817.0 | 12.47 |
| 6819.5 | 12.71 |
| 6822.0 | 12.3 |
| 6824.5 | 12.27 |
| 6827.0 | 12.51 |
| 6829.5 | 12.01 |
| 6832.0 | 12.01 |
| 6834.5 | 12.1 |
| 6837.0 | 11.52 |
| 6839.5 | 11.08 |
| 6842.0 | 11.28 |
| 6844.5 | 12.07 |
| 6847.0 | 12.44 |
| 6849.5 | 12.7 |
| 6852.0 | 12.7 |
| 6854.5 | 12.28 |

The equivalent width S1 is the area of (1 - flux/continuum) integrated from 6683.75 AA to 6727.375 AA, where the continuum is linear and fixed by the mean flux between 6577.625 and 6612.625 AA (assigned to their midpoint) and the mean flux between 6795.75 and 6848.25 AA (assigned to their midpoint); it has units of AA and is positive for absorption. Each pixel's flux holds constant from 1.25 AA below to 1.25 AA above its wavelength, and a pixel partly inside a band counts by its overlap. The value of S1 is 2.50 AA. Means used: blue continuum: 20.1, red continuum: 12.2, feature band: 15.3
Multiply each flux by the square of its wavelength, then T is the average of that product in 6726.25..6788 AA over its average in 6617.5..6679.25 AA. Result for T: 1.14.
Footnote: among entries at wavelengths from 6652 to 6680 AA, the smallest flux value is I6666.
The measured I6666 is 11.92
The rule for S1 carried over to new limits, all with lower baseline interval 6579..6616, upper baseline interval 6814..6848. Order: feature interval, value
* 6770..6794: 1.49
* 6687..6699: 3.01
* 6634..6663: 8.59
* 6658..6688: 7.86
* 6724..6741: -2.84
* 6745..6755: 1.39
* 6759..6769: 0.75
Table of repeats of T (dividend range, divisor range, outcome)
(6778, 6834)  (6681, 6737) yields 0.82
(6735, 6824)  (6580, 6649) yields 0.85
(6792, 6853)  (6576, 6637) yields 0.76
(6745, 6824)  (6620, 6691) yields 1.05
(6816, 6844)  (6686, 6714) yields 0.92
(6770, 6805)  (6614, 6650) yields 1.06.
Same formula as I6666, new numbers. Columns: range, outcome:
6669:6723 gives 11.93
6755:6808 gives 12.11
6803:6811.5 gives 12.78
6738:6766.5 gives 12.37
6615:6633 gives 12.52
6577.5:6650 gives 11.95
